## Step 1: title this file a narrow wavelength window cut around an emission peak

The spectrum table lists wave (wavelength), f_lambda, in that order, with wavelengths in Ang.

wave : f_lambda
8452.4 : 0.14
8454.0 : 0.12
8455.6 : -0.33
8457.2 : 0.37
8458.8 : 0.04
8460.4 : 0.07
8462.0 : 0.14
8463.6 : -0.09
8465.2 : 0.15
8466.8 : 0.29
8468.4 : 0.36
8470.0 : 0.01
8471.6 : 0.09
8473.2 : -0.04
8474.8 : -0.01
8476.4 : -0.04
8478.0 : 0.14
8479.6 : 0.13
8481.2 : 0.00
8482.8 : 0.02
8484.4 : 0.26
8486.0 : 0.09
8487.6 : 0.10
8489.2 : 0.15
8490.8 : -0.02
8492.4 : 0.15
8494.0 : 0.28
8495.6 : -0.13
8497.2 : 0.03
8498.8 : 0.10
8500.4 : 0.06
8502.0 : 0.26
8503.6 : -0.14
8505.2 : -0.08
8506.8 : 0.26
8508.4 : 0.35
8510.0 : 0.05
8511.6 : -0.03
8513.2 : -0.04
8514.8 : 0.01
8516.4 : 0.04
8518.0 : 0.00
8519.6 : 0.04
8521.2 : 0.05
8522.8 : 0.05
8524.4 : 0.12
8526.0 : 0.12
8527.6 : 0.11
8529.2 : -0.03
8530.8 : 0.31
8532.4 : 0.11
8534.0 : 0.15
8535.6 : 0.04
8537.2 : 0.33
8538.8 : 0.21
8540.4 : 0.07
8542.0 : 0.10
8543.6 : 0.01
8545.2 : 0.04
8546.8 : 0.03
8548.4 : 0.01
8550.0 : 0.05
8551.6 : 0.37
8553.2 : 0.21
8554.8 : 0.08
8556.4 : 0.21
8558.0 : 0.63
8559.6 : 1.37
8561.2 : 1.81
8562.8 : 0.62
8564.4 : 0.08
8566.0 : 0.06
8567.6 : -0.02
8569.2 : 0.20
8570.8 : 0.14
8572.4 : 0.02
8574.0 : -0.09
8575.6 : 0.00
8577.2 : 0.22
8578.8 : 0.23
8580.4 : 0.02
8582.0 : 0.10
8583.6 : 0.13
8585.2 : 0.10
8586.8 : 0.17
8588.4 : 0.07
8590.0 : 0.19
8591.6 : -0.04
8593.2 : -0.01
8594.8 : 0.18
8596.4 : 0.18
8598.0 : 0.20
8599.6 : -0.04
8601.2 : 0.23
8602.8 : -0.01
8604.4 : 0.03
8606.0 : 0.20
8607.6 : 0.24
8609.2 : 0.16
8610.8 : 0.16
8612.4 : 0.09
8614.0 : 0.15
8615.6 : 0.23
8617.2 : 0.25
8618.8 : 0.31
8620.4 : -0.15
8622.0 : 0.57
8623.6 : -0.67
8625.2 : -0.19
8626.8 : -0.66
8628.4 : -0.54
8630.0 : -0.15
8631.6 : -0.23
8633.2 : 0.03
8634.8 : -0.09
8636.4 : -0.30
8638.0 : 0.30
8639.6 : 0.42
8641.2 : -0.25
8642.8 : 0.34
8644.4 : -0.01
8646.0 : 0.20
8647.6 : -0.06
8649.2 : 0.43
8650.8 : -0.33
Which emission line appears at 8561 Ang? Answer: H-beta 4861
